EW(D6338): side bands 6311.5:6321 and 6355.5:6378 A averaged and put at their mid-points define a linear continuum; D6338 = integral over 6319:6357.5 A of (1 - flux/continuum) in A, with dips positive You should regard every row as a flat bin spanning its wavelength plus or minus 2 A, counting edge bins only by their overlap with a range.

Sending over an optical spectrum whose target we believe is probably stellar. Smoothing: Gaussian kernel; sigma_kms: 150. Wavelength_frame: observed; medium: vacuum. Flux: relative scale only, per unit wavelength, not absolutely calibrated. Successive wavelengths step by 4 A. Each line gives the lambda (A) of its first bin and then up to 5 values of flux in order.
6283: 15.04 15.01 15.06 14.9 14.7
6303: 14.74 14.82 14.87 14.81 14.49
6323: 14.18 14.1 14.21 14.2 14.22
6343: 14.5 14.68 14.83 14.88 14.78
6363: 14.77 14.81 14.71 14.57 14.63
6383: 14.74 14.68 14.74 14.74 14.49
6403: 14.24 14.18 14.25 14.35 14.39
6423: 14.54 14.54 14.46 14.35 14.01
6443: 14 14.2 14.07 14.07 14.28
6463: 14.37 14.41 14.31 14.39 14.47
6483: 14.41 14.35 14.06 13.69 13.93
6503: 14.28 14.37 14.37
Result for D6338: 0.7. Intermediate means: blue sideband 14.7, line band 14.4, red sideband 14.7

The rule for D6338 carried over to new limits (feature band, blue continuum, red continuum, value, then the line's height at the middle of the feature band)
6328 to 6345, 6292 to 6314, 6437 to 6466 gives 0.5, 14.7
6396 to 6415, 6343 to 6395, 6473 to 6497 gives 0.3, 14.6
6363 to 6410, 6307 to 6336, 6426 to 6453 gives -0.9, 14.3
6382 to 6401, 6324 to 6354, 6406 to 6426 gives -0.4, 14.4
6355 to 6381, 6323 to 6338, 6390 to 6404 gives -0.6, 14.4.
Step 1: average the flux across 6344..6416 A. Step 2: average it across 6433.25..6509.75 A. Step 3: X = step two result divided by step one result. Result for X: 0.97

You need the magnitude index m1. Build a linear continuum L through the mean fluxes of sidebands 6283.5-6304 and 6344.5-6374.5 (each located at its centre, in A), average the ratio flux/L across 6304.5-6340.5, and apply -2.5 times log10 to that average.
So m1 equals 0.03 mag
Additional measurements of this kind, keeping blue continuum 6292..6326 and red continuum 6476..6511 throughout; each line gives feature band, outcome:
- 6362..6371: -0.02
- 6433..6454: 0.02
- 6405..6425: 0.01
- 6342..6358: -0.01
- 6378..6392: -0.02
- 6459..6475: -0.01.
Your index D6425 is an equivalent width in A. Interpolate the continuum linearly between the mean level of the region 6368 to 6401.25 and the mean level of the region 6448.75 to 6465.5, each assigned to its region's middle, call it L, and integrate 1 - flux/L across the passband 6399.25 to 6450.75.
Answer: 0.4 A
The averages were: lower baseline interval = 14.7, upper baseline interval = 14.2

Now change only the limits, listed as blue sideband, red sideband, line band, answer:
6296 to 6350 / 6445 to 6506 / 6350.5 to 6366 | -0.4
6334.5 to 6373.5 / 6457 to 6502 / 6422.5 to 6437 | -0.1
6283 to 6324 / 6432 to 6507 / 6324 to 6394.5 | 0.0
